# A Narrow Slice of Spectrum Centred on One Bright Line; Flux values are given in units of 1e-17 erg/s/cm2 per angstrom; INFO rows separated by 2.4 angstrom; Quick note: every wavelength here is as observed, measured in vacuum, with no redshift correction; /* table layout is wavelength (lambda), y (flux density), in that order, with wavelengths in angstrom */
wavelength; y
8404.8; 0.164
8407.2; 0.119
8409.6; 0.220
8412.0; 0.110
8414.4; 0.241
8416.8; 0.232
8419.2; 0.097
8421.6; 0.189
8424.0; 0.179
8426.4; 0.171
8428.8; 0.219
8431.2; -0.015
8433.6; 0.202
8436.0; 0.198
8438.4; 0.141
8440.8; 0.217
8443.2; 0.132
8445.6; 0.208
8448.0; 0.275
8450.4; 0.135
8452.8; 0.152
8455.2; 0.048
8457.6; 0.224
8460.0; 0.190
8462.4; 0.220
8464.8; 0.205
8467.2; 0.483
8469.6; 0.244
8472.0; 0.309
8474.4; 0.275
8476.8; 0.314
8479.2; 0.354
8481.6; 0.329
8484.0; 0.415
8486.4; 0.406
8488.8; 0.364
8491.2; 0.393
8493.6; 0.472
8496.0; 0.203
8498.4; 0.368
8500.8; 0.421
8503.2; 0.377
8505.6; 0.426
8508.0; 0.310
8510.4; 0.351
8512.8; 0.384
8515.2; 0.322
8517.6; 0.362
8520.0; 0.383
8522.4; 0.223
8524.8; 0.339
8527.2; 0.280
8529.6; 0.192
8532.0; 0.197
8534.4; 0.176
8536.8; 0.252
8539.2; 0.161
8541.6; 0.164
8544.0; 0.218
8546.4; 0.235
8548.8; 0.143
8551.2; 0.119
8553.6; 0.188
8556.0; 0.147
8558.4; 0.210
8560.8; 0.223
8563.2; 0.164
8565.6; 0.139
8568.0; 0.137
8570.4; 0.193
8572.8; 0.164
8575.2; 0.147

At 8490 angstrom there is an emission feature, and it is Mg II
